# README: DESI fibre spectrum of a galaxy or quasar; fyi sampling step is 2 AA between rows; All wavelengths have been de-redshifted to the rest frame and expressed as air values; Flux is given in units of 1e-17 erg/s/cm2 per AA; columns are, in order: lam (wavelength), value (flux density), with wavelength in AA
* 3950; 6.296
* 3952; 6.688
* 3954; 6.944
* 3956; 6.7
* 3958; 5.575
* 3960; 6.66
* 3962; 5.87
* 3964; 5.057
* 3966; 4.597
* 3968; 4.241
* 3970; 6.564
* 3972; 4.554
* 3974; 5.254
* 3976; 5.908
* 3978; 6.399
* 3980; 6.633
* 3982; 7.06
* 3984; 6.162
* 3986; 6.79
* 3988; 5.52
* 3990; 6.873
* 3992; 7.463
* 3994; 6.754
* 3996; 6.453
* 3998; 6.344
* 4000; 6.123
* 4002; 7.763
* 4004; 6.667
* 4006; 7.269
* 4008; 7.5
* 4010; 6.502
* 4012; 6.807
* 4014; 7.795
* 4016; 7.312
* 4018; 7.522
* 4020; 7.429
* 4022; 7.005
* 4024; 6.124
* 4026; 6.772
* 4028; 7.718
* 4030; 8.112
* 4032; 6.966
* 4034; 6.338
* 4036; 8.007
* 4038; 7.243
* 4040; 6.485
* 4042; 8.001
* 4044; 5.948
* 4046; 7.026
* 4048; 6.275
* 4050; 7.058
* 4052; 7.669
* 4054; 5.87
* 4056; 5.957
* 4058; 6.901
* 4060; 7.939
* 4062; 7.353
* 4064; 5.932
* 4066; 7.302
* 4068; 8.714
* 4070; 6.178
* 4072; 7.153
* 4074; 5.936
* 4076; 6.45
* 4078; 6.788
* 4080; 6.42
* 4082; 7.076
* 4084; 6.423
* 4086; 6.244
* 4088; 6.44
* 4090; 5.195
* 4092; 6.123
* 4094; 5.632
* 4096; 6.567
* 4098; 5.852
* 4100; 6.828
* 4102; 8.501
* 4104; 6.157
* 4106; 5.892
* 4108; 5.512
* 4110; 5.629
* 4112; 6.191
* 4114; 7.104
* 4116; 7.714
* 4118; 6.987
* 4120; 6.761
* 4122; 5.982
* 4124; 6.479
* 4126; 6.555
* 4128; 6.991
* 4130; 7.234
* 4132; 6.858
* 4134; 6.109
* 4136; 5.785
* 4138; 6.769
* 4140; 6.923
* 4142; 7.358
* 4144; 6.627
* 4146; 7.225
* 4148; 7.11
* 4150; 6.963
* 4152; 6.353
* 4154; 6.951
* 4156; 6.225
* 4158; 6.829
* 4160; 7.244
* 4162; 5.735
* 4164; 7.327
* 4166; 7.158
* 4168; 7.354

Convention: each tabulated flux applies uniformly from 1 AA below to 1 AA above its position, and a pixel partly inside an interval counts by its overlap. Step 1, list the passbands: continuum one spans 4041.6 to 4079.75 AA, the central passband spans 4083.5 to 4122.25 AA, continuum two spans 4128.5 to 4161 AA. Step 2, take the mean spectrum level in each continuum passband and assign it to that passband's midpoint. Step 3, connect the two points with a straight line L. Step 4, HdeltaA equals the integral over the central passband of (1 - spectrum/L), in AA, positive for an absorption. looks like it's 2.4 AA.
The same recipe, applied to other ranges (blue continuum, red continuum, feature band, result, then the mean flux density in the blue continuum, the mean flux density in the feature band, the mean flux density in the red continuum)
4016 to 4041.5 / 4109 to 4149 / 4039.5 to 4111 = 3.8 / 7.17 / 6.6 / 6.72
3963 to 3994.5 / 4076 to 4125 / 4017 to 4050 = -4.7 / 5.98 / 7.06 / 6.44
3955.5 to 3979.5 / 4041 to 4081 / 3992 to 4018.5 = -3.8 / 5.61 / 6.99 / 6.84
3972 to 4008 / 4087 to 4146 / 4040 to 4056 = -0.6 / 6.53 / 6.76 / 6.52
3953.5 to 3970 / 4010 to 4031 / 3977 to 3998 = -0.7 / 5.72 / 6.6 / 7.22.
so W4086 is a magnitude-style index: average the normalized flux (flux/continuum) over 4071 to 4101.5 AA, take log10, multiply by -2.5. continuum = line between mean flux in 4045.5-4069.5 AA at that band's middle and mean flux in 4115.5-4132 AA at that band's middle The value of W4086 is 0.09 mag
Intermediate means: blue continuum 6.98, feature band 6.38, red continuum 6.81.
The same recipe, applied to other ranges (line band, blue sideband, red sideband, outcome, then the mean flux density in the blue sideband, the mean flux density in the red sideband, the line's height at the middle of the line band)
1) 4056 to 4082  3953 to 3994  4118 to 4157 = -0.074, 6.06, 6.71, 6.44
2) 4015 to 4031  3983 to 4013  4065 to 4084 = -0.073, 6.73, 6.87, 6.78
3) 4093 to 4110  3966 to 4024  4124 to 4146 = 0.061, 6.55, 6.73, 6.69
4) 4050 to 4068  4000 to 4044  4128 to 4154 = 0.010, 7.15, 6.79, 7.04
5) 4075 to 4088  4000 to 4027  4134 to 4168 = 0.060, 7.08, 6.78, 6.93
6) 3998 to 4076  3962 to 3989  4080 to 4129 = -0.153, 5.75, 6.45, 6.09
